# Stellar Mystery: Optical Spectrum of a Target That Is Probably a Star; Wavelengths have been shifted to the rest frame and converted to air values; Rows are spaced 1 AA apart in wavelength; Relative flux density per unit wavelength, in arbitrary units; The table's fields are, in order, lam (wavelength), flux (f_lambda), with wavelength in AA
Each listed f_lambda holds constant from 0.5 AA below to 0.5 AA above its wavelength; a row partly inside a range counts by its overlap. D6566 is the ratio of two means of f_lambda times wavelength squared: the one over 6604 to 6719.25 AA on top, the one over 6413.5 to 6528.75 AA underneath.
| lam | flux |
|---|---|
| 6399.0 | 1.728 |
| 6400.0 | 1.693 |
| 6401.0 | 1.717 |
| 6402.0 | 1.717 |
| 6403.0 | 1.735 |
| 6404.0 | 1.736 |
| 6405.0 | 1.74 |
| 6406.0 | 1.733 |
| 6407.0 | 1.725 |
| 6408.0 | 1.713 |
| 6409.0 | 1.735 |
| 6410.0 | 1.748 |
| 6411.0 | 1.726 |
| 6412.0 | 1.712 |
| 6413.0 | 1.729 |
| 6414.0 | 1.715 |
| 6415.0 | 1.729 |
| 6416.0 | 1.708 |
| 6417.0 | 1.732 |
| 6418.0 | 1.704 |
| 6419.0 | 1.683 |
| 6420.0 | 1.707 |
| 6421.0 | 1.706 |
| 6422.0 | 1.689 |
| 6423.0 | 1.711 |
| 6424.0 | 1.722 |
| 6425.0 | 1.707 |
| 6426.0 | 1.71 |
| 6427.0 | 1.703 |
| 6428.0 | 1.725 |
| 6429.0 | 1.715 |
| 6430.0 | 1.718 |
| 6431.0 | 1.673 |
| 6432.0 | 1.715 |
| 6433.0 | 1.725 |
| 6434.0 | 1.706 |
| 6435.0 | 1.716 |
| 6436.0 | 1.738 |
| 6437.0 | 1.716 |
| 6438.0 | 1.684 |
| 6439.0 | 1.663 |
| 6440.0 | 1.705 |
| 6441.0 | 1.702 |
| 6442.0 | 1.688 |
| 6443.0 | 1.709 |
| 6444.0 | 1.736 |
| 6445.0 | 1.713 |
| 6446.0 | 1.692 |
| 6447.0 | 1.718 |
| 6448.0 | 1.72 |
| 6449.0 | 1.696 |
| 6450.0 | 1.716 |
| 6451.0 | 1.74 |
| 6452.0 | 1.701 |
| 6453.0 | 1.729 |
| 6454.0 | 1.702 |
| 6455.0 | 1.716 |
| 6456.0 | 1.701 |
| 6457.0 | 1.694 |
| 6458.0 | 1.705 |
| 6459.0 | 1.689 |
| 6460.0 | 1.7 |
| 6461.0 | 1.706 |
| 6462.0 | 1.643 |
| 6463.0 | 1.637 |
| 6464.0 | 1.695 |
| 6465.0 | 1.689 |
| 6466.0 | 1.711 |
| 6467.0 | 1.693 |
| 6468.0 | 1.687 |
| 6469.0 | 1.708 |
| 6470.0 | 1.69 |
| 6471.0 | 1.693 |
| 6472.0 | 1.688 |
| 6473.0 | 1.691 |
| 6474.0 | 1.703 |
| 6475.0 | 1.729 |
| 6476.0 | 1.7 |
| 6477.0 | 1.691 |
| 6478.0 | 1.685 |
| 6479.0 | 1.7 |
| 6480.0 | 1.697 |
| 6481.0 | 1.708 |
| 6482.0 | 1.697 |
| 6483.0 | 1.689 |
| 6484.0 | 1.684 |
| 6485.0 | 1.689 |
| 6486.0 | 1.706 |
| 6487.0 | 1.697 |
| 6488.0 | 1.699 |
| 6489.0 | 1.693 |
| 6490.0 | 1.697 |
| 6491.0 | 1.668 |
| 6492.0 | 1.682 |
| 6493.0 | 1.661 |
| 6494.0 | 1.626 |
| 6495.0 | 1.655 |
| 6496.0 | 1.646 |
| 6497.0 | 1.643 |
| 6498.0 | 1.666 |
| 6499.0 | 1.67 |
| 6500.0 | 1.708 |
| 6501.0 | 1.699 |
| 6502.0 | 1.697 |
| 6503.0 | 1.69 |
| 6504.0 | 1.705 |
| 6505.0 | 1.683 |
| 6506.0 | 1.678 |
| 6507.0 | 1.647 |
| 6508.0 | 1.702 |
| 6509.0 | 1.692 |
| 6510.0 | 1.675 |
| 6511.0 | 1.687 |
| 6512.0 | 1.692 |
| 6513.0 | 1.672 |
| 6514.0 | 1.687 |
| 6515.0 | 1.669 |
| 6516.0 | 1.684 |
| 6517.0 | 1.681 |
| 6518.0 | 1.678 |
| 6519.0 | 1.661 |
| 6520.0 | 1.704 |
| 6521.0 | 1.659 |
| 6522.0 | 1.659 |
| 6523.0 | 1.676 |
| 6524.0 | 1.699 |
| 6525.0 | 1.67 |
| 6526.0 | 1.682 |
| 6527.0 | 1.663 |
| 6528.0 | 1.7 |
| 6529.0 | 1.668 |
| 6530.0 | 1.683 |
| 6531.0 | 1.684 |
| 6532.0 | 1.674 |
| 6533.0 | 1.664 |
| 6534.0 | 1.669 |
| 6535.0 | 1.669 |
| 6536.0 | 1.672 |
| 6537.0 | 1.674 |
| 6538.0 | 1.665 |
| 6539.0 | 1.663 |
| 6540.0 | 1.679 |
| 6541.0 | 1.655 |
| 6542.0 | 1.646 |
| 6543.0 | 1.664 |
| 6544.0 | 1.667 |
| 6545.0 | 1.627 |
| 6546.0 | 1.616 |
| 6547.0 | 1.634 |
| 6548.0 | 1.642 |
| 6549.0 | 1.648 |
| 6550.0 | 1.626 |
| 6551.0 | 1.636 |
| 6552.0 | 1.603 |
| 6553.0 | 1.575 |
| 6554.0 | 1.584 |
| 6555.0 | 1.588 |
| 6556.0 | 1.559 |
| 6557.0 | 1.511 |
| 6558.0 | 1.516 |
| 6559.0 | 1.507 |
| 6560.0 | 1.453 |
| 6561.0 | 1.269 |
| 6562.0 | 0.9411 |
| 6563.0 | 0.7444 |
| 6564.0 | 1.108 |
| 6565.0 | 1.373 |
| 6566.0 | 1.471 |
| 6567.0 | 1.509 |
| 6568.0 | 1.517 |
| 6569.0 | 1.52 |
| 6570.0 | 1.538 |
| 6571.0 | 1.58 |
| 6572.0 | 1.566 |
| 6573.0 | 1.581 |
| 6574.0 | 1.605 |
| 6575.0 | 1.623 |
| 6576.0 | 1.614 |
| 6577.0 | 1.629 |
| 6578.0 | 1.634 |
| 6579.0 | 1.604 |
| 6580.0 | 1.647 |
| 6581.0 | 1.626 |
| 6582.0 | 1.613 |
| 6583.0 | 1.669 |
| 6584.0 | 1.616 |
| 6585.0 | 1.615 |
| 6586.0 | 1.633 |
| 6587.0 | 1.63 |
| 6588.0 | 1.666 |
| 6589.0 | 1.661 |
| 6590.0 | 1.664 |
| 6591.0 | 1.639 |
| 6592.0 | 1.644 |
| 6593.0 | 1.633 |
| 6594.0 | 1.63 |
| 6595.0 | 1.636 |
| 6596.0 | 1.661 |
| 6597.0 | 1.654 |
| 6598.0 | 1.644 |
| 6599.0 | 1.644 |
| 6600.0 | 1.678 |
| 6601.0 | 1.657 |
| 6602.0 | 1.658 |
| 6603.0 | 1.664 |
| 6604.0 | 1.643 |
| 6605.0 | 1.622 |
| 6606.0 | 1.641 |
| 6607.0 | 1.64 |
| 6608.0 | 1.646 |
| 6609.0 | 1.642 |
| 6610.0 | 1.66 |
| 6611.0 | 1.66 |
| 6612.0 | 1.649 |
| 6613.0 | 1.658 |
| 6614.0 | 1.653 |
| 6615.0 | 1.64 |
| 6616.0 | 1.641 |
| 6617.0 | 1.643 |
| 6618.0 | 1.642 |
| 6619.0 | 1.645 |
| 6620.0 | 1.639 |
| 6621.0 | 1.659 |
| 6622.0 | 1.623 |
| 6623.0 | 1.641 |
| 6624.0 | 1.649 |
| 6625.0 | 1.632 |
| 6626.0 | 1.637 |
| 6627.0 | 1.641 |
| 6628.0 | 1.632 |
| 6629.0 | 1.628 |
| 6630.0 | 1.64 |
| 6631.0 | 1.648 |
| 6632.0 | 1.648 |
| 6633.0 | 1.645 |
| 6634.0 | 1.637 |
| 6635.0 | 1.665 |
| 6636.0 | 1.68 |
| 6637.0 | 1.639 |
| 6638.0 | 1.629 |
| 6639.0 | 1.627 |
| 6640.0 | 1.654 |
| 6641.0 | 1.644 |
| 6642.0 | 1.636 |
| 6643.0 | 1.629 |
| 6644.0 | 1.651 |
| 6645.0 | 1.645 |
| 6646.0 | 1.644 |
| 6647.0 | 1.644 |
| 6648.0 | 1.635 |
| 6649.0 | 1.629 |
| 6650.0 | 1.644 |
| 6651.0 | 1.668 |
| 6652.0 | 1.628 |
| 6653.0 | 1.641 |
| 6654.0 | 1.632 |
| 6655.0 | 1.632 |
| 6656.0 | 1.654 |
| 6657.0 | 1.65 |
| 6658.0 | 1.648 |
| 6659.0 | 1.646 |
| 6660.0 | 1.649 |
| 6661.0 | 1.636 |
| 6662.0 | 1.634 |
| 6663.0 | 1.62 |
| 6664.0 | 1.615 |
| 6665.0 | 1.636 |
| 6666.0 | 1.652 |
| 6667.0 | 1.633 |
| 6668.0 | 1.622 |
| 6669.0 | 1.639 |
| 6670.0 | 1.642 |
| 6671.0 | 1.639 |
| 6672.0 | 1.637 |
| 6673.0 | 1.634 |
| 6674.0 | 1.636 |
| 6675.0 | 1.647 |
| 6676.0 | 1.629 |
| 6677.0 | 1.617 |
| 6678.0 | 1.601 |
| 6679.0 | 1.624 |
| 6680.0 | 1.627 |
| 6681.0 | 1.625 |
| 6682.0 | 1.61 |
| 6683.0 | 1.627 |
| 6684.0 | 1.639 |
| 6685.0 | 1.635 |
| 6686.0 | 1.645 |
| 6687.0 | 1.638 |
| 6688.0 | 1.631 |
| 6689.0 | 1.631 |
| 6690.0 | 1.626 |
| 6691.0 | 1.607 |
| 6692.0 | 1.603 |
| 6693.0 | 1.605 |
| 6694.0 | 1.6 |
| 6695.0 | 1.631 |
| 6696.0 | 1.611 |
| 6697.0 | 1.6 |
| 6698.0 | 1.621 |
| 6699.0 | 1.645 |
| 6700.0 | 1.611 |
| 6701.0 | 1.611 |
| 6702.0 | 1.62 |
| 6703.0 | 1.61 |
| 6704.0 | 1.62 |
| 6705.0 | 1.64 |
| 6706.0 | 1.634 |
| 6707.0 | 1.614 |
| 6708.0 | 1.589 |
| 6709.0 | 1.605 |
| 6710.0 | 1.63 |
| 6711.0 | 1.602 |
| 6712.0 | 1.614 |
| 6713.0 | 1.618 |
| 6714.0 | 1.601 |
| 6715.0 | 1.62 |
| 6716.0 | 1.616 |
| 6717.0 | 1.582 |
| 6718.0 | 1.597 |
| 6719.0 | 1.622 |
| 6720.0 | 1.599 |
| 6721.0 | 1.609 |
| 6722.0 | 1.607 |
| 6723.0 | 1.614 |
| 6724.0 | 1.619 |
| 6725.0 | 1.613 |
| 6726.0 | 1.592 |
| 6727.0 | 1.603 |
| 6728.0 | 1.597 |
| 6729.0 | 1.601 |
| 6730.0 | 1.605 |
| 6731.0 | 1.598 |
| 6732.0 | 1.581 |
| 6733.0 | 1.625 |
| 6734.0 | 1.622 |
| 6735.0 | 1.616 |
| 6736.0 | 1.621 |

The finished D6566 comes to 1.0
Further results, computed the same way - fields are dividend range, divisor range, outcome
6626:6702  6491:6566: 1.05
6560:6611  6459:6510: 0.96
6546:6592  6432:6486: 0.94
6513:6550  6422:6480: 1.00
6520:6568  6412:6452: 0.95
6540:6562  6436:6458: 0.95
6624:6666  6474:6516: 1.02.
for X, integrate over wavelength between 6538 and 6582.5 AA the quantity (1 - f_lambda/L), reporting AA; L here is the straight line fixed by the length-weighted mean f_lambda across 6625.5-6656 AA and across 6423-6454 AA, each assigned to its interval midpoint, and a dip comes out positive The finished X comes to 3.5 AA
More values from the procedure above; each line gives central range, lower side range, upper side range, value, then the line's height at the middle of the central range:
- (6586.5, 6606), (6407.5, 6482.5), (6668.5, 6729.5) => 0.1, 1.65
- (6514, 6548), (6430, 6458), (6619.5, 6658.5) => 0.2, 1.68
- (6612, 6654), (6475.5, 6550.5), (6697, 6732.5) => -0.2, 1.64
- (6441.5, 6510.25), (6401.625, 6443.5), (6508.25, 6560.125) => -0.4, 1.68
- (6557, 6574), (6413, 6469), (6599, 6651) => 2.7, 1.66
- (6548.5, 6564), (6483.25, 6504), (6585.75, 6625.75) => 2.1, 1.66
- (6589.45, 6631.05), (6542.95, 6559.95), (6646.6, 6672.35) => -0.7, 1.62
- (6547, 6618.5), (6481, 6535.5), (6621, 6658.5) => 3.4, 1.66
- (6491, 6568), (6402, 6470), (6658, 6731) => 3.0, 1.68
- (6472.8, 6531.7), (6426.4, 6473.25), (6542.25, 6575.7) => -2.8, 1.61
